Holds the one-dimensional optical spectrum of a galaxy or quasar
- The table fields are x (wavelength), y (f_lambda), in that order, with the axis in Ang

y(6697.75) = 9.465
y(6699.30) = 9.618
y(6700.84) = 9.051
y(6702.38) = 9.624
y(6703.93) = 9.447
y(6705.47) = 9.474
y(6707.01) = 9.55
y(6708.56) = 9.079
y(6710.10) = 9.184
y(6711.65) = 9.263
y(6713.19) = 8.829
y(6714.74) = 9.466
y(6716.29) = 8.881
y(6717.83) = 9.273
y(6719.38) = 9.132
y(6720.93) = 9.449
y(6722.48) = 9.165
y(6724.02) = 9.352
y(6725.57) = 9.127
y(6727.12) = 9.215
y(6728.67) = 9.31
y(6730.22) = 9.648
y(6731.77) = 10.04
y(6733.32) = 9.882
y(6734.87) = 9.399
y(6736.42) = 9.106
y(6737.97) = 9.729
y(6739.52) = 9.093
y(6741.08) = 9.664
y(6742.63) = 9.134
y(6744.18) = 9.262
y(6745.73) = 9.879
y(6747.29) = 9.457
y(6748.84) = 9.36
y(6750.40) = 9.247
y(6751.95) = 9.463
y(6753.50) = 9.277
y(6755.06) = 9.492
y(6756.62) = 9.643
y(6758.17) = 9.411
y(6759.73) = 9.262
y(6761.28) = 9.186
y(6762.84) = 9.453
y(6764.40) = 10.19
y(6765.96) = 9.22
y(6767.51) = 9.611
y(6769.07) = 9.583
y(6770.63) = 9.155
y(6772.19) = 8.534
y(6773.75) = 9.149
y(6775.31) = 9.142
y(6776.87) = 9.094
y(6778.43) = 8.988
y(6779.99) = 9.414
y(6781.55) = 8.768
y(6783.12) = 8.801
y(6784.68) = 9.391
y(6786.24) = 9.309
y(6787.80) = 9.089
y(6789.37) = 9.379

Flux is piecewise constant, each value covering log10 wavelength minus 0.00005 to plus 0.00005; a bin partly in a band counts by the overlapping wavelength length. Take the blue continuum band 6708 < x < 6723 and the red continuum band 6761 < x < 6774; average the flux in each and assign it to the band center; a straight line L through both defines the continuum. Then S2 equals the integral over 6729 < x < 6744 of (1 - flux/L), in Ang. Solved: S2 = -0.4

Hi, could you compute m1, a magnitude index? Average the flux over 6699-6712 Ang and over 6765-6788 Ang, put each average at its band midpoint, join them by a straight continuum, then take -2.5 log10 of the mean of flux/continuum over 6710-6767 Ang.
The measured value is -0.01 mag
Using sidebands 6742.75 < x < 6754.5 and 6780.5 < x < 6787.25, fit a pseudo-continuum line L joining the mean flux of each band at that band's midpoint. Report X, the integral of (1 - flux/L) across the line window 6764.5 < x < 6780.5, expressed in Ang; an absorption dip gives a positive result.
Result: -0.1 Ang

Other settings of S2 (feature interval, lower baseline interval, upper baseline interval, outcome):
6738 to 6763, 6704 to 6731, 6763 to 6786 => -0.4 Ang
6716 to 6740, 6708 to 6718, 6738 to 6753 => -0.3 Ang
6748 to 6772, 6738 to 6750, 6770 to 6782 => -0.5 Ang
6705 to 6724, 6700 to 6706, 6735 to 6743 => 0.3 Ang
